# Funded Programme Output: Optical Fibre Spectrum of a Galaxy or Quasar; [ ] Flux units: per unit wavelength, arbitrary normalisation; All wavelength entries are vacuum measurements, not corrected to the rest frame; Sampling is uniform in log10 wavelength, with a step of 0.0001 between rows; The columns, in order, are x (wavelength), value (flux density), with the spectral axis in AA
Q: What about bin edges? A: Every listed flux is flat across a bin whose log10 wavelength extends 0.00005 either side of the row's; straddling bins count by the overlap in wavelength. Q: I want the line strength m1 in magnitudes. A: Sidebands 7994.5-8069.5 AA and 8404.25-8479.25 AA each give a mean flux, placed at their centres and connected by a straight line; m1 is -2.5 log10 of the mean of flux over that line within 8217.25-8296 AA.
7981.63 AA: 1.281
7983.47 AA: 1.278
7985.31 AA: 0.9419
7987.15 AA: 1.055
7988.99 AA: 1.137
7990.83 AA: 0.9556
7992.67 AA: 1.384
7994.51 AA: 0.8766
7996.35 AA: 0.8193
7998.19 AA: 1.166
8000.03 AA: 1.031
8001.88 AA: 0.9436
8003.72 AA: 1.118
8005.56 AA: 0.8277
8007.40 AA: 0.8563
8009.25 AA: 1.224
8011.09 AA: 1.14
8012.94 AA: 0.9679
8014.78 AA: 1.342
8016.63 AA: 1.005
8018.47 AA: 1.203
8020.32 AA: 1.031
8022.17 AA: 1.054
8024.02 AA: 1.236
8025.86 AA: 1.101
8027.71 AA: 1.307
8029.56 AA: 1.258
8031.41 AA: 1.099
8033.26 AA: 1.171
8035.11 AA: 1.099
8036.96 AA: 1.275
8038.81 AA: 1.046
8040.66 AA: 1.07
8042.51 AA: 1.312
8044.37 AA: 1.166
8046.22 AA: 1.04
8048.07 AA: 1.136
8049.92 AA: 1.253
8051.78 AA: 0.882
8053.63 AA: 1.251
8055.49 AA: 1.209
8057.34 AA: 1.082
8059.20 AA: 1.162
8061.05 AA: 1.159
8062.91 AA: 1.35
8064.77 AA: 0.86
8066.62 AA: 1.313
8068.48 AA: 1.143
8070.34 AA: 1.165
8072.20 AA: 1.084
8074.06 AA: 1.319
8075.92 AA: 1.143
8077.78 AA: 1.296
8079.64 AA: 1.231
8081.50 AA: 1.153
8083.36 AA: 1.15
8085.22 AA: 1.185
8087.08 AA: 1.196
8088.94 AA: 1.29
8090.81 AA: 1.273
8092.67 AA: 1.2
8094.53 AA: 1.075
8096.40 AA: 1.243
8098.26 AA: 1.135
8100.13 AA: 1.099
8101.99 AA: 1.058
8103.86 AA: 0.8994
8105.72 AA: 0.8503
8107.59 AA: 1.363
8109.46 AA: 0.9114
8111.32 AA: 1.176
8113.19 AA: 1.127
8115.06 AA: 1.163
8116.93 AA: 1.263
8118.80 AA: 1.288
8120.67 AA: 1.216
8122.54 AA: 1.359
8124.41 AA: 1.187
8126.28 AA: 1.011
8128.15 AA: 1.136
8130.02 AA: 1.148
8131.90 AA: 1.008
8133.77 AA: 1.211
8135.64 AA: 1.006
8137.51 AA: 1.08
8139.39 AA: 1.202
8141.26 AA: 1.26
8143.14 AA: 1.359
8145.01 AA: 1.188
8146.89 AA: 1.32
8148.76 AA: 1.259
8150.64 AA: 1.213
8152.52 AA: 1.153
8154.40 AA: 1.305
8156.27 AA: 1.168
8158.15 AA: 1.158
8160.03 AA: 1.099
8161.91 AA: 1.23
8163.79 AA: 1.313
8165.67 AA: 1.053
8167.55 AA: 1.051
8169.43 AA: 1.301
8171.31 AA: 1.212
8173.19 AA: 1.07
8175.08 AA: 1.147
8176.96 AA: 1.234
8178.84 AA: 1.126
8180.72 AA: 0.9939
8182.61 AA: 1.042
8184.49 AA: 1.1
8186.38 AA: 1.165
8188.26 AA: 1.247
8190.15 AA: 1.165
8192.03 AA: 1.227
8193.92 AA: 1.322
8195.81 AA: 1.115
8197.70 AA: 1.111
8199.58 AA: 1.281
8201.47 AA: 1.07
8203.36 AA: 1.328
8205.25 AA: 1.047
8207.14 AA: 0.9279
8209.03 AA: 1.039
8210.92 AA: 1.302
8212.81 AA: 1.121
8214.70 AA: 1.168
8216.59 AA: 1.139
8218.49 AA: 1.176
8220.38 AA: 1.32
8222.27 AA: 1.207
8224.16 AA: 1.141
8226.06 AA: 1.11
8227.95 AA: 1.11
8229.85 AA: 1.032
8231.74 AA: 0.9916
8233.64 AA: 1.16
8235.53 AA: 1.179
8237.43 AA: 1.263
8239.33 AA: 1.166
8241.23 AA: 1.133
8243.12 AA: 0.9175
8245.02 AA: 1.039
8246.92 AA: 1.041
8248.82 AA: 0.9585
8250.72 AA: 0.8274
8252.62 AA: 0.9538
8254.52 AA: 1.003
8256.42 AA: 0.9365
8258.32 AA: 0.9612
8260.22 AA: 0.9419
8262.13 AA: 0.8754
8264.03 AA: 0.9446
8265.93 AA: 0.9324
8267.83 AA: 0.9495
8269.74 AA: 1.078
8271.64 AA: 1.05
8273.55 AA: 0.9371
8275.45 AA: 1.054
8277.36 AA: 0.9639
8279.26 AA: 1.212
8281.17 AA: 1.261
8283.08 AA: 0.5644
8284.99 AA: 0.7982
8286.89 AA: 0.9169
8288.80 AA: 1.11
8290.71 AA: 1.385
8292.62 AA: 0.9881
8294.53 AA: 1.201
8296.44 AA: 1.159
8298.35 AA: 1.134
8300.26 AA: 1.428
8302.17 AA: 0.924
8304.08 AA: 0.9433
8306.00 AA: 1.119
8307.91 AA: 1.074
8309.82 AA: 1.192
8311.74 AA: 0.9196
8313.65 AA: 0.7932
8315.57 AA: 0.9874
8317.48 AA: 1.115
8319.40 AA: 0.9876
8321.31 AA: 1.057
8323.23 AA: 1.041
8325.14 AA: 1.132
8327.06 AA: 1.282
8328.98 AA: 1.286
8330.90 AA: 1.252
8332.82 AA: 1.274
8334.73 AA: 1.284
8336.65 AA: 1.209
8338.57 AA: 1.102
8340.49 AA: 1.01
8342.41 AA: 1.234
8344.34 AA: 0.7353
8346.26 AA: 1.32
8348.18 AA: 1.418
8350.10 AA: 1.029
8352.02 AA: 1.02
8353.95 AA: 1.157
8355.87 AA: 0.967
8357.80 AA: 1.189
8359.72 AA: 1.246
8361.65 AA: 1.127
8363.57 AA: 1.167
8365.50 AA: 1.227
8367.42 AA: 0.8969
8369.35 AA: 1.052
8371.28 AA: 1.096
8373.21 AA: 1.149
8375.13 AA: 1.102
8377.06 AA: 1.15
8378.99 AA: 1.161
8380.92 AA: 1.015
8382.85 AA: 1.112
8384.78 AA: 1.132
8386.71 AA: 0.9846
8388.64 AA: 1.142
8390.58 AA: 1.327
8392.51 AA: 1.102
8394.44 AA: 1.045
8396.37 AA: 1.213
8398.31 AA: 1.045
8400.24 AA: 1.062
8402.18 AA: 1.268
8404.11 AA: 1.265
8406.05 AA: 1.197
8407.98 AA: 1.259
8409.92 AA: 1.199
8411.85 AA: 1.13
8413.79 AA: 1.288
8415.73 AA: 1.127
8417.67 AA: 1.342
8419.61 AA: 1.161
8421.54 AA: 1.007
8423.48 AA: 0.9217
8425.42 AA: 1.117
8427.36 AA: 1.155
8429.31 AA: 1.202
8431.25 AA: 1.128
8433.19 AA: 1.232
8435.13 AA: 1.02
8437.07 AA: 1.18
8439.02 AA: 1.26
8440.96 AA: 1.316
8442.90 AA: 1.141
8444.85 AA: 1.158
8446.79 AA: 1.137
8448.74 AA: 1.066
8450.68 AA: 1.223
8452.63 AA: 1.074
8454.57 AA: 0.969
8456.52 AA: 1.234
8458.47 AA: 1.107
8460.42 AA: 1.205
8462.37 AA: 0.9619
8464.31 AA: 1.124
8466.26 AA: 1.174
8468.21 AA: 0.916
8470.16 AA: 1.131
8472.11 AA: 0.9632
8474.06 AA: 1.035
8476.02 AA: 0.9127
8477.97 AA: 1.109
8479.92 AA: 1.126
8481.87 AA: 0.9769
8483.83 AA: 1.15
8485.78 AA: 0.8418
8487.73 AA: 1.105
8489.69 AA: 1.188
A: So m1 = 0.08 mag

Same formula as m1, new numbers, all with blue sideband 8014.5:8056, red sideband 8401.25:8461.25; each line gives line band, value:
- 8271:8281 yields 0.097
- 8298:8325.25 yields 0.105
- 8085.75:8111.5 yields 0.025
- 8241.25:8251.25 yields 0.182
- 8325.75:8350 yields -0.030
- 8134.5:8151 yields -0.051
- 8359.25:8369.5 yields 0.041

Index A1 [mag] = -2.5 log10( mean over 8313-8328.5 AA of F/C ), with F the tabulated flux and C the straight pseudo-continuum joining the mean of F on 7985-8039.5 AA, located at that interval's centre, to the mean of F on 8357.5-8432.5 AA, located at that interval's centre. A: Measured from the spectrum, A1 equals 0.07 mag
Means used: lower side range 1.09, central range 1.06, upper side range 1.14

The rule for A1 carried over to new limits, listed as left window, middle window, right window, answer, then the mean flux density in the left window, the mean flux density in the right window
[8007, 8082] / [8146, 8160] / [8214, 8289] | -0.117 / 1.15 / 1.04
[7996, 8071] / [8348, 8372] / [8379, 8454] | 0.032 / 1.12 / 1.15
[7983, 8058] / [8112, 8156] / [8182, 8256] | -0.076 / 1.11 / 1.12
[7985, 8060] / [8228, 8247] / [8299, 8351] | 0.018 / 1.1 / 1.12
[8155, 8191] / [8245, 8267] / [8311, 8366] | 0.199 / 1.15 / 1.12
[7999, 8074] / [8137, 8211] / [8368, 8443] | -0.037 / 1.13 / 1.15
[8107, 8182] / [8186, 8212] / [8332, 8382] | -0.004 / 1.18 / 1.13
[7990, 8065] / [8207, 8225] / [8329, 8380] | -0.035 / 1.11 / 1.14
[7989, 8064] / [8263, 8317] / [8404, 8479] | 0.088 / 1.12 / 1.13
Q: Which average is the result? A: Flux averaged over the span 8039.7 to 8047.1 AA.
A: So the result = 1.15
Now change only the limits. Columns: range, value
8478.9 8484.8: 1.08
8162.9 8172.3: 1.19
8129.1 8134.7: 1.12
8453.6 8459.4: 1.1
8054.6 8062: 1.15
